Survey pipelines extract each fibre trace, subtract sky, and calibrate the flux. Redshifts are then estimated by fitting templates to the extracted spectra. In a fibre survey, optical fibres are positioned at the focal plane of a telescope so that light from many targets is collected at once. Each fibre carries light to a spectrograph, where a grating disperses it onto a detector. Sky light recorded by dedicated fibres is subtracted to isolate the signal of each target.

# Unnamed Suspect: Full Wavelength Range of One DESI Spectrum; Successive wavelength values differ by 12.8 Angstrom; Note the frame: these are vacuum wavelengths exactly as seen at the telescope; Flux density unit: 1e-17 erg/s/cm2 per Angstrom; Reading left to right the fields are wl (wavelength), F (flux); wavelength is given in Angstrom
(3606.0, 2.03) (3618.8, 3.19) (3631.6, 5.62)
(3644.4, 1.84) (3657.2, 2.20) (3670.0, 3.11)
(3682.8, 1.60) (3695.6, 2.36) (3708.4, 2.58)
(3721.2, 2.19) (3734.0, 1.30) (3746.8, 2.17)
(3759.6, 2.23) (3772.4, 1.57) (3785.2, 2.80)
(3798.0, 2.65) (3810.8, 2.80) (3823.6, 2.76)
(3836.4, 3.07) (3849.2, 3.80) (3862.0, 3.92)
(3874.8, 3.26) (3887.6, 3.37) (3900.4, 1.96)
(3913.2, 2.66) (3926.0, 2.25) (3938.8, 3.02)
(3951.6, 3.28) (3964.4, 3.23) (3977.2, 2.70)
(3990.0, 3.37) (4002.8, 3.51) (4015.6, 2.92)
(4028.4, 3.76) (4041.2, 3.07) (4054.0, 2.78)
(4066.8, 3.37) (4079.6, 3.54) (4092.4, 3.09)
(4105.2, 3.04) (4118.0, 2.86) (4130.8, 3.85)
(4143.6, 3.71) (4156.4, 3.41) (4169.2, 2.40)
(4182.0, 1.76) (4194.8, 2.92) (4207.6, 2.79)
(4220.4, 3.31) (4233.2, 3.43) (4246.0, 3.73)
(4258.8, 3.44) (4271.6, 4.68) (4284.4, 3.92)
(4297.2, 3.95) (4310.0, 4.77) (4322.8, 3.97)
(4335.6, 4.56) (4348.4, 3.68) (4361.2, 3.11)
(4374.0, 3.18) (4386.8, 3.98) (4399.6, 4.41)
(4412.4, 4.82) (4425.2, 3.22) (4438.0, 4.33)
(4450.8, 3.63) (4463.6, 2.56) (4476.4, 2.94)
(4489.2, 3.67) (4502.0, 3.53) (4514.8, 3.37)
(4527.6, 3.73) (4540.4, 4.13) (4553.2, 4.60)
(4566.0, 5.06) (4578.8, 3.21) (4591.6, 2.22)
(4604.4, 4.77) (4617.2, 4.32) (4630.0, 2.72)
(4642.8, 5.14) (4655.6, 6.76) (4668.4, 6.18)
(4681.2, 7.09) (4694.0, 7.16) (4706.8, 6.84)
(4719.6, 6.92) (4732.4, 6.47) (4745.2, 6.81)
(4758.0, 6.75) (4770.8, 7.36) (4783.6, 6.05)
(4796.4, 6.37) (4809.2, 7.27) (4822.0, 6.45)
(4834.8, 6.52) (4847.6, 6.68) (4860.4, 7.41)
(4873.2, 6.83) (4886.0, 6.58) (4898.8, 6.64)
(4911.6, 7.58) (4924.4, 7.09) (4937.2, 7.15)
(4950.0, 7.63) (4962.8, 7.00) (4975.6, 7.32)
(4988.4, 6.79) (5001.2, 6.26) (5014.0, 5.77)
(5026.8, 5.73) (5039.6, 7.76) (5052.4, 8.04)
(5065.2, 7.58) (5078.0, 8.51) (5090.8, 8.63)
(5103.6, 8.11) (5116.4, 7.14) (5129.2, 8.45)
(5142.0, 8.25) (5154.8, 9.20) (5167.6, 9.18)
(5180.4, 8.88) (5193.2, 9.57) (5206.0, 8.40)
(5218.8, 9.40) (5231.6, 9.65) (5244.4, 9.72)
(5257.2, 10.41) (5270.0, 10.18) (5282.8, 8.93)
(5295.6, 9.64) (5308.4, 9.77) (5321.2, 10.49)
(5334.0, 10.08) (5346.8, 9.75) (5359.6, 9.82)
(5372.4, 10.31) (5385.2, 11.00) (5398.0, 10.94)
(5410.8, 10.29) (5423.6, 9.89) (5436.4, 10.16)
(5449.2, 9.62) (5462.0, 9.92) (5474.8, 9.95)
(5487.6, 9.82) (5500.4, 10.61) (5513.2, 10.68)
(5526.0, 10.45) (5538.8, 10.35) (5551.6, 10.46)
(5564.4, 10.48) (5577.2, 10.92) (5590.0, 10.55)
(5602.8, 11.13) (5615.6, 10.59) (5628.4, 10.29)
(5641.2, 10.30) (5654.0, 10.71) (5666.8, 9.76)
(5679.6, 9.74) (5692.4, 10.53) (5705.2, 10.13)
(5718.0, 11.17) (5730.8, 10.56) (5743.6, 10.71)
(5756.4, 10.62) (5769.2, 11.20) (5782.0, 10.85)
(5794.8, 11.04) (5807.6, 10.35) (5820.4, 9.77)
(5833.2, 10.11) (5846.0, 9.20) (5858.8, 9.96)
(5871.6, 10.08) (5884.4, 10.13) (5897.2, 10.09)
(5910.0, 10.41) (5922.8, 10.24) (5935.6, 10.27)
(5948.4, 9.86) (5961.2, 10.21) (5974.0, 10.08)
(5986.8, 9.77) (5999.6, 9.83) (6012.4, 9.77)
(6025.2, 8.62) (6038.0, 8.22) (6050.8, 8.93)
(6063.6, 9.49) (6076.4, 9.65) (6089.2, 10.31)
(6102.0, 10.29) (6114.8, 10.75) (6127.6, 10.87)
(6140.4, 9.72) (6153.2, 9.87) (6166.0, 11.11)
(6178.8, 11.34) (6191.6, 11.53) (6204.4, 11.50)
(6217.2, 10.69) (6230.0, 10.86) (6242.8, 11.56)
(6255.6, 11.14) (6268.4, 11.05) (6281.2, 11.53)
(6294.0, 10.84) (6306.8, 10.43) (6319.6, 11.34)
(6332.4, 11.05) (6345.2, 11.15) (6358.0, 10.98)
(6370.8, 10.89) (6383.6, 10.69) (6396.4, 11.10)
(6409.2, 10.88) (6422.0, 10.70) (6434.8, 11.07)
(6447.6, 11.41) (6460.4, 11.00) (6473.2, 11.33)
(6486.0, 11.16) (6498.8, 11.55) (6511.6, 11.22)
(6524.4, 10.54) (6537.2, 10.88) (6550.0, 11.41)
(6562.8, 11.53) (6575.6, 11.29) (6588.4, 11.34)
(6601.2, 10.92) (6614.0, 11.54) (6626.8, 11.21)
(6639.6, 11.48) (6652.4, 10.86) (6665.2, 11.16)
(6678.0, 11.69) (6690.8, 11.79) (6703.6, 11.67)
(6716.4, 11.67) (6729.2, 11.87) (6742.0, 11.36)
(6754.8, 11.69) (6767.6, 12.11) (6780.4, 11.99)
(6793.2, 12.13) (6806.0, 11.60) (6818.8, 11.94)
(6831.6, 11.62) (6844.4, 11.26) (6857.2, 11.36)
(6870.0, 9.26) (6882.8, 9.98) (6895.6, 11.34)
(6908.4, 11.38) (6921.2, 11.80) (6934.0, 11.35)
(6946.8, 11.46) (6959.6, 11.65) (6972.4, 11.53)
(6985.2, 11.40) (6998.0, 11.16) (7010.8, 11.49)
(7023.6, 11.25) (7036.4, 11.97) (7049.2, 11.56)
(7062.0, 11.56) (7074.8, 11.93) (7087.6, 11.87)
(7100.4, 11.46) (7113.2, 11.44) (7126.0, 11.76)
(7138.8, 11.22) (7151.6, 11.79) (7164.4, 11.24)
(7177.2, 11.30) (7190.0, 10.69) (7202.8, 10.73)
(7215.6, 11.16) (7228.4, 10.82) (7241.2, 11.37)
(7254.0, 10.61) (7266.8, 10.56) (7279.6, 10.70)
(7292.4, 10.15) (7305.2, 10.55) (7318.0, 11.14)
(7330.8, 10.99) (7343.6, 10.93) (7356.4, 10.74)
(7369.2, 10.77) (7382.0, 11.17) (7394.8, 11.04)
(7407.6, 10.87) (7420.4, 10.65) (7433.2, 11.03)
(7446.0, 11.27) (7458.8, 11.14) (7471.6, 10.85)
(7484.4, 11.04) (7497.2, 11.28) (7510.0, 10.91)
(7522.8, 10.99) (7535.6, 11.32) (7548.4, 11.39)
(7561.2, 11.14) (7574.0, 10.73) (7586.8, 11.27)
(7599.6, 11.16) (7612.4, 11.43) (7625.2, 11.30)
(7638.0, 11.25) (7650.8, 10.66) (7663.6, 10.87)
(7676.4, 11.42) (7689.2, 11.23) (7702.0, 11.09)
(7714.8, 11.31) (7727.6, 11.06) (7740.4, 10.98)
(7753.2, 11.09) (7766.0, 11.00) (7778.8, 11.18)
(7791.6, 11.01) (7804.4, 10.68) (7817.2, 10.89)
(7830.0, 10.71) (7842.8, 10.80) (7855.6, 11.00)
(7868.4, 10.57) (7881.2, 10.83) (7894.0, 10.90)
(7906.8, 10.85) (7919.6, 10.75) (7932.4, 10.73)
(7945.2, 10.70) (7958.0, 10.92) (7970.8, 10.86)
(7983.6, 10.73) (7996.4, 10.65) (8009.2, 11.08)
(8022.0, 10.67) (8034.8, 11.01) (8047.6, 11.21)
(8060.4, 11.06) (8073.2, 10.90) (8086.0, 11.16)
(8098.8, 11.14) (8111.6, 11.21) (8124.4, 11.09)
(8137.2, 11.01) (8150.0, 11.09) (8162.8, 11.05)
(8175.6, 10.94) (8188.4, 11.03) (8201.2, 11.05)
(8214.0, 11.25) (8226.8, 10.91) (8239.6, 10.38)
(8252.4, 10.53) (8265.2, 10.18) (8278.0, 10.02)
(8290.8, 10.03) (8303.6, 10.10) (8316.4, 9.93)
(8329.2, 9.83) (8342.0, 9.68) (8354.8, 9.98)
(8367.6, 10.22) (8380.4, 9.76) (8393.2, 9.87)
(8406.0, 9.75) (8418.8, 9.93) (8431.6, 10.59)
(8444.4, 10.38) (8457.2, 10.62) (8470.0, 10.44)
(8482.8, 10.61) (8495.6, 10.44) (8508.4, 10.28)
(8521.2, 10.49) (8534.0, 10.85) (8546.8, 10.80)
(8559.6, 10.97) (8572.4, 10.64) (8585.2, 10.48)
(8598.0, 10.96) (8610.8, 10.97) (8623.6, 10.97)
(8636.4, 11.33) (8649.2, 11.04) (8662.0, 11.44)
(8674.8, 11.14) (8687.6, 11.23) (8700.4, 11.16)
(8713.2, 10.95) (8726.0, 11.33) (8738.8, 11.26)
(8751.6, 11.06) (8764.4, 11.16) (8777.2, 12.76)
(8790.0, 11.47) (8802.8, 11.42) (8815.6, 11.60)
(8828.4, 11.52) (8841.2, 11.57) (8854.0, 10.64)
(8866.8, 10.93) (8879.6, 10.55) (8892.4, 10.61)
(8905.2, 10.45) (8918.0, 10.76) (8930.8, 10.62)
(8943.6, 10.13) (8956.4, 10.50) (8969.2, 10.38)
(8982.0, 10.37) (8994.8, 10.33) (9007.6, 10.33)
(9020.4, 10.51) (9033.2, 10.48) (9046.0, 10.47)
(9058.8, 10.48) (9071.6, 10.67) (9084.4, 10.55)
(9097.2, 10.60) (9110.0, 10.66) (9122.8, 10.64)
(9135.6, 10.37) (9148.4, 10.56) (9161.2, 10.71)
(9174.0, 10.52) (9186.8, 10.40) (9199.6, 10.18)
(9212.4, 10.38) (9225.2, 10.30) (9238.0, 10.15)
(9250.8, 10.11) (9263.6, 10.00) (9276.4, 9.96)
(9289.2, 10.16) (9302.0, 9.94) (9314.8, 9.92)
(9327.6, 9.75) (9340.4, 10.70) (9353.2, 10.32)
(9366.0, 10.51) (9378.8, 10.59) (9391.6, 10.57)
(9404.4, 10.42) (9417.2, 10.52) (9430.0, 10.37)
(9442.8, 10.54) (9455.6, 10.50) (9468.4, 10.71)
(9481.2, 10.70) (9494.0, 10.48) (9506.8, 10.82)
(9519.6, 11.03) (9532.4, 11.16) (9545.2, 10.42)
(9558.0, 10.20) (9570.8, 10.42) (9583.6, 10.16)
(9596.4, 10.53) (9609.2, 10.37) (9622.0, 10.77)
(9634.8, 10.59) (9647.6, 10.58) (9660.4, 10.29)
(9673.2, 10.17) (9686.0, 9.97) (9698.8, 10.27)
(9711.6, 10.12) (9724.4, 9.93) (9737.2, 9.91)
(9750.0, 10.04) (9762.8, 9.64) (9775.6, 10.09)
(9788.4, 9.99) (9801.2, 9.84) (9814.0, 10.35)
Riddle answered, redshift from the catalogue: 0.166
